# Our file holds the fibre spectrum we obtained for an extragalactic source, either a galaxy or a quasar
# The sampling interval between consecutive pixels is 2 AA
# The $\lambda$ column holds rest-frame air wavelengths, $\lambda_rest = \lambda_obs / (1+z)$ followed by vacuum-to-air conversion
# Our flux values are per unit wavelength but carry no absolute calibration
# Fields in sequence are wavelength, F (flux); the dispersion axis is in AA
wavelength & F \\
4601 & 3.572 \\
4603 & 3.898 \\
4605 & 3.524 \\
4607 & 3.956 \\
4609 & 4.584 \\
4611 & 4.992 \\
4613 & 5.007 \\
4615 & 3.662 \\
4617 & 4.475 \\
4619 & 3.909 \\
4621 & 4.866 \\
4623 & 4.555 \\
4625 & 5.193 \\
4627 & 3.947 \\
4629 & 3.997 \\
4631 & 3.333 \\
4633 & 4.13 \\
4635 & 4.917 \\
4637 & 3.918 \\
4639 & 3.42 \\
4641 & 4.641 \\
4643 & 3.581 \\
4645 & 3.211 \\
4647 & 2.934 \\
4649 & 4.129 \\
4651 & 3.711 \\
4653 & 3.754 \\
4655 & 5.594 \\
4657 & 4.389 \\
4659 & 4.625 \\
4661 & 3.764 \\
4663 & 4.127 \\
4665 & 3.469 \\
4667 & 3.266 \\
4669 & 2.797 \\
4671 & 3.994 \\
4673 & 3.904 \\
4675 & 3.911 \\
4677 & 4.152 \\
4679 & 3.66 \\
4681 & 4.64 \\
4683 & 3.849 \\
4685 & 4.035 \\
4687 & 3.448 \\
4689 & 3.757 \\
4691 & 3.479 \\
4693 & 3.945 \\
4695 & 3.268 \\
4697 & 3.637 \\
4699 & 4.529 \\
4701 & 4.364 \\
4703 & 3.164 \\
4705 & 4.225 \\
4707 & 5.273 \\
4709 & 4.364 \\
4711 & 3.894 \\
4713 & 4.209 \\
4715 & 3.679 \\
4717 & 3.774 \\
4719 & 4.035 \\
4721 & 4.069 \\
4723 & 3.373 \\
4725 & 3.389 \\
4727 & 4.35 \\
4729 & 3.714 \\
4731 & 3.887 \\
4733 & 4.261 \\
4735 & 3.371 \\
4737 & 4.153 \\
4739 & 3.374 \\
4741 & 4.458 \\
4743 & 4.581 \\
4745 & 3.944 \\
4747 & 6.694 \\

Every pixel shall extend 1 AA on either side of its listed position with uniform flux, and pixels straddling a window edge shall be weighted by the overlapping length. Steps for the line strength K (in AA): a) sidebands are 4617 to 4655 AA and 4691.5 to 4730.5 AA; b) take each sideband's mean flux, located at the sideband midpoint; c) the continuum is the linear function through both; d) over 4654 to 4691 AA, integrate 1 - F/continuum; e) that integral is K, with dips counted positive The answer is 0.5 AA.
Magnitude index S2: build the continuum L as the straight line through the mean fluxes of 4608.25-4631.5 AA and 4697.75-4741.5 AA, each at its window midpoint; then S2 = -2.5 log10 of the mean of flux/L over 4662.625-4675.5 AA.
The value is 0.16 mag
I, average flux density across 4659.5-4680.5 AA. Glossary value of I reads 3.75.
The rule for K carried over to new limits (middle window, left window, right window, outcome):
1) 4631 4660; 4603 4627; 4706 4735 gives 1.6 AA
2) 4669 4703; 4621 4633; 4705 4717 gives 3.1 AA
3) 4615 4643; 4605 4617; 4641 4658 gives -0.2 AA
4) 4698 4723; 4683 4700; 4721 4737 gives -2.1 AA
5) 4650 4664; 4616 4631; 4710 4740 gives -0.3 AA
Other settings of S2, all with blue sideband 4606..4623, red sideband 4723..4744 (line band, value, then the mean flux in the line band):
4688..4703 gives 0.08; 3.81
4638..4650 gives 0.18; 3.65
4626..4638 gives 0.08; 4.04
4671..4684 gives 0.04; 4.02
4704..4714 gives -0.09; 4.39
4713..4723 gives 0.03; 3.87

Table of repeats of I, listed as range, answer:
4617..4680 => 4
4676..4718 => 3.97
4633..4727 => 3.93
